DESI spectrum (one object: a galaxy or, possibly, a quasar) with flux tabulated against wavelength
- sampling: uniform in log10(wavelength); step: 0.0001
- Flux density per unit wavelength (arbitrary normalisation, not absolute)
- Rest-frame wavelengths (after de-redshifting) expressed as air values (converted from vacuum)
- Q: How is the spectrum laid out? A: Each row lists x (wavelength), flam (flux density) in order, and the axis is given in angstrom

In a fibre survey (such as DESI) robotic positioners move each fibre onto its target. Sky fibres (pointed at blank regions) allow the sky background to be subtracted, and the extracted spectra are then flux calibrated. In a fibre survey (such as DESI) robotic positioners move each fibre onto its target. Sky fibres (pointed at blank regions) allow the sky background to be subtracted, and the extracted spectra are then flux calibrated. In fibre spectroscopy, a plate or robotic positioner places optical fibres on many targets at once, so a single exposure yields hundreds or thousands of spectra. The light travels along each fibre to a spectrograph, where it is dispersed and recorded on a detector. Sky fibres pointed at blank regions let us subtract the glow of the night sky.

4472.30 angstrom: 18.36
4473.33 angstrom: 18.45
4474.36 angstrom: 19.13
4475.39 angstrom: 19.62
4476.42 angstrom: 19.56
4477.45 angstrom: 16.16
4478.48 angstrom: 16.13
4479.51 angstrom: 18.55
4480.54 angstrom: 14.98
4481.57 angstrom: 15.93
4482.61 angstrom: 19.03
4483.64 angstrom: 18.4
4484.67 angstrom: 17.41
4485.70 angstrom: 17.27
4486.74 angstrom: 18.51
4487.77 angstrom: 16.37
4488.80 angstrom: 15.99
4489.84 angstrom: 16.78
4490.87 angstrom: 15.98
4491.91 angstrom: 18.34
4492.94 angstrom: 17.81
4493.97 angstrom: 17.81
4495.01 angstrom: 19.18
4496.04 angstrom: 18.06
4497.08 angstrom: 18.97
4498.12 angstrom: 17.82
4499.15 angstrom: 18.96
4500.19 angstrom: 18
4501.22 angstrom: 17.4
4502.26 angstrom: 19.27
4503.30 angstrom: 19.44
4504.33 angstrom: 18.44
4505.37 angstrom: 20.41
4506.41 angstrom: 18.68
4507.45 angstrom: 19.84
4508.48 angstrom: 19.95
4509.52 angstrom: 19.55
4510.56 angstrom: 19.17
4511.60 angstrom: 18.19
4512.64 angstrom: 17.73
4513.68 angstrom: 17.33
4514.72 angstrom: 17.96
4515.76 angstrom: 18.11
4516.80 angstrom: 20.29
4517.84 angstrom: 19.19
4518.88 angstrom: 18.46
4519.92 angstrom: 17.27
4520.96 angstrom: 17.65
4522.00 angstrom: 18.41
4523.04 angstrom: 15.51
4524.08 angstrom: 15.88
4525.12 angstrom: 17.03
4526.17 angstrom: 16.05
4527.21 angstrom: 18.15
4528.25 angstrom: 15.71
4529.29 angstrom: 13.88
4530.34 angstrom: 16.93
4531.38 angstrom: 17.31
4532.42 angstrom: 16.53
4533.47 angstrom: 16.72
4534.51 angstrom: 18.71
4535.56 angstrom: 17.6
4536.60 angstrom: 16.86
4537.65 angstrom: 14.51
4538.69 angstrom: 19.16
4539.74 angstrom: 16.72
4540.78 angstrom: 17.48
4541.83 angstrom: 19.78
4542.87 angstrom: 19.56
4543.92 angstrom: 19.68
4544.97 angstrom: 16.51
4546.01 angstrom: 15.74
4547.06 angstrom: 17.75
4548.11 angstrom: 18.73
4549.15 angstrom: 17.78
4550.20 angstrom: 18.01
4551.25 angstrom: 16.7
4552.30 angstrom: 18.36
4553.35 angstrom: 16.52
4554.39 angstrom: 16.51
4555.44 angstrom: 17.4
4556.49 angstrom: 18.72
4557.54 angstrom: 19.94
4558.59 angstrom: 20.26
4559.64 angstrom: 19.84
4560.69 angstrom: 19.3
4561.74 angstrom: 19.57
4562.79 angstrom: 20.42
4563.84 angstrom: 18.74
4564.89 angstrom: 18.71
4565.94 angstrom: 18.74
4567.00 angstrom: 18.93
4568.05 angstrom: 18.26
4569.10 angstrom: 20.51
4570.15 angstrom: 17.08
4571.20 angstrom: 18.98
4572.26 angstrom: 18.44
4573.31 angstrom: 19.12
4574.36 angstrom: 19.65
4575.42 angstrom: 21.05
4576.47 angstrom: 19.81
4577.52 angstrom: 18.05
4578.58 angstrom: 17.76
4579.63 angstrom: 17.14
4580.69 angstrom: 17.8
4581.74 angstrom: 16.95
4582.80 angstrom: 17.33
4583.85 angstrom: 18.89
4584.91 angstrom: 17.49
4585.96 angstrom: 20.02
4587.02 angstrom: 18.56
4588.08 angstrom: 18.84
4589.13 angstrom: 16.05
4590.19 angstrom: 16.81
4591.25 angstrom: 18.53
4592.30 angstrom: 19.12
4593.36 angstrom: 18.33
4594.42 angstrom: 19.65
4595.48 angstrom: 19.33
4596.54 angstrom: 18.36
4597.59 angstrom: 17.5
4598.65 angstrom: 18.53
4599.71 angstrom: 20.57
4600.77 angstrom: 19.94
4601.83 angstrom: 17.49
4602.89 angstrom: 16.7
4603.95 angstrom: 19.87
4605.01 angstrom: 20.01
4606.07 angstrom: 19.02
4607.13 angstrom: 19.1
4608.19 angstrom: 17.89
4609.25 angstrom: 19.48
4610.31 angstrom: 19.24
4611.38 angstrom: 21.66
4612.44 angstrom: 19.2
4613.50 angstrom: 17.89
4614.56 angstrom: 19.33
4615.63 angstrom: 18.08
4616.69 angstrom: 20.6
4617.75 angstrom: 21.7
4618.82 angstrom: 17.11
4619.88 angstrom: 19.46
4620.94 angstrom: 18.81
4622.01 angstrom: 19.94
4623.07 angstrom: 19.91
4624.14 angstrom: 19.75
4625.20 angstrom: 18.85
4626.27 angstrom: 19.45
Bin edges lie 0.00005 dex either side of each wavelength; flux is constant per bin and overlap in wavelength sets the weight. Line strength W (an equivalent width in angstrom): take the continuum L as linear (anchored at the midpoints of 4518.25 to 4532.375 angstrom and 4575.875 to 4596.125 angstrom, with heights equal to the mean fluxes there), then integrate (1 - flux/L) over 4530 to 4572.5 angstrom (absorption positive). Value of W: -1.8 angstrom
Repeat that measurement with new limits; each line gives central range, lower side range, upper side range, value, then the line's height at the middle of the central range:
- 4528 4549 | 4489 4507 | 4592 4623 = 1.4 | 18.6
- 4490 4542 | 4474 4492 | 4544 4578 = 0.1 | 17.9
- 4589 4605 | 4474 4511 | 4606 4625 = 0.5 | 19.2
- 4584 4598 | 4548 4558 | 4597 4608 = 0.2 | 18.6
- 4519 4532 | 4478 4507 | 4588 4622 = 1.0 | 18.2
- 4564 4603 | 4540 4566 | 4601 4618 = 0.6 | 18.8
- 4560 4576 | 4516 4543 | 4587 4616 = -1.0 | 18.1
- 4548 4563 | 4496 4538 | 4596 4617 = -0.1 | 18.4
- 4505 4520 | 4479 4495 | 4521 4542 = -1.5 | 17.1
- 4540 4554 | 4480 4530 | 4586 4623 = 0.3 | 18.3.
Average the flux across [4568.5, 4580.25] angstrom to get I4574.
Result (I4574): 18.9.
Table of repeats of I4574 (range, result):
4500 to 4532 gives 18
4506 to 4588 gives 18.1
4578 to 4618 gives 18.7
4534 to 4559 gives 17.9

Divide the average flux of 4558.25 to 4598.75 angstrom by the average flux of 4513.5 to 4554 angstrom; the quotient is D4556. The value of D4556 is 1.1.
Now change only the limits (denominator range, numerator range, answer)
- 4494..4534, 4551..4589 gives 1.04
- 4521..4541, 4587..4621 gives 1.12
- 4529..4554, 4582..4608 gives 1.07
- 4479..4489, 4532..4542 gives 1.00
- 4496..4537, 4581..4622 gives 1.05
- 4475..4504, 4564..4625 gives 1.06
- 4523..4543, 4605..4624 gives 1.14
